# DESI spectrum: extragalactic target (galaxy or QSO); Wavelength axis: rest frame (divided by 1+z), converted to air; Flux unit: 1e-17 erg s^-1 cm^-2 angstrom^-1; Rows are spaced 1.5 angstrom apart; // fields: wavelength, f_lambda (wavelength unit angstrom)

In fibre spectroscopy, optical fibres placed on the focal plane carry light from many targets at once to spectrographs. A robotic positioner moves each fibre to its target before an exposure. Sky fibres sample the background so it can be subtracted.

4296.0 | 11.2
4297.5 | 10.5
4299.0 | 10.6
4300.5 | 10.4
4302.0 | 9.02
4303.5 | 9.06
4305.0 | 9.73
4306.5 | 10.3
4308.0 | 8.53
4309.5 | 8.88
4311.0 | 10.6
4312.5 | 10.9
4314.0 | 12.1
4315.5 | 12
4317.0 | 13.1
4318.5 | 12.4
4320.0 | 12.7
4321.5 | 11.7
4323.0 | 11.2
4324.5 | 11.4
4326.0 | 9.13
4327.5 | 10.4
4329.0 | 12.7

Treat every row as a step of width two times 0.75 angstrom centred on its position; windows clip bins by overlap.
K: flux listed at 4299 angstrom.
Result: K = 10.6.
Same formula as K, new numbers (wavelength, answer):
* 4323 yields 11.2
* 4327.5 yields 10.4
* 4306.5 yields 10.3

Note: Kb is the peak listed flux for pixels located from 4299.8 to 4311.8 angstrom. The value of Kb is 10.6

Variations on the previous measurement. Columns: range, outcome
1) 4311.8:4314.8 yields 12.1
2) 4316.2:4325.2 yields 13.1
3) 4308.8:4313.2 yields 10.9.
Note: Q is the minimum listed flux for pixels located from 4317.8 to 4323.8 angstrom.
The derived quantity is 11.2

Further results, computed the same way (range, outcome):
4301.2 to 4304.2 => 9.02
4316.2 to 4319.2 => 12.4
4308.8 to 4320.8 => 8.88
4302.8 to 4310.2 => 8.53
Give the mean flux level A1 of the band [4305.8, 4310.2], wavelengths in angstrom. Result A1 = 9.23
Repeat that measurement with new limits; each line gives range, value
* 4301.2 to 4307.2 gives 9.53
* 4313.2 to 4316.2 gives 12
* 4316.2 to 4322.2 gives 12.5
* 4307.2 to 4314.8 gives 10.2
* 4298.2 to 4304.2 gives 9.78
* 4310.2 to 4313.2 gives 10.7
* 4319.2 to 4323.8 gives 11.9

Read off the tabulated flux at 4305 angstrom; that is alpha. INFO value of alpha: 9.73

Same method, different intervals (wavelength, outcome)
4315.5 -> 12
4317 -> 13.1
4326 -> 9.13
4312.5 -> 10.9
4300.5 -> 10.4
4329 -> 12.7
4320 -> 12.7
